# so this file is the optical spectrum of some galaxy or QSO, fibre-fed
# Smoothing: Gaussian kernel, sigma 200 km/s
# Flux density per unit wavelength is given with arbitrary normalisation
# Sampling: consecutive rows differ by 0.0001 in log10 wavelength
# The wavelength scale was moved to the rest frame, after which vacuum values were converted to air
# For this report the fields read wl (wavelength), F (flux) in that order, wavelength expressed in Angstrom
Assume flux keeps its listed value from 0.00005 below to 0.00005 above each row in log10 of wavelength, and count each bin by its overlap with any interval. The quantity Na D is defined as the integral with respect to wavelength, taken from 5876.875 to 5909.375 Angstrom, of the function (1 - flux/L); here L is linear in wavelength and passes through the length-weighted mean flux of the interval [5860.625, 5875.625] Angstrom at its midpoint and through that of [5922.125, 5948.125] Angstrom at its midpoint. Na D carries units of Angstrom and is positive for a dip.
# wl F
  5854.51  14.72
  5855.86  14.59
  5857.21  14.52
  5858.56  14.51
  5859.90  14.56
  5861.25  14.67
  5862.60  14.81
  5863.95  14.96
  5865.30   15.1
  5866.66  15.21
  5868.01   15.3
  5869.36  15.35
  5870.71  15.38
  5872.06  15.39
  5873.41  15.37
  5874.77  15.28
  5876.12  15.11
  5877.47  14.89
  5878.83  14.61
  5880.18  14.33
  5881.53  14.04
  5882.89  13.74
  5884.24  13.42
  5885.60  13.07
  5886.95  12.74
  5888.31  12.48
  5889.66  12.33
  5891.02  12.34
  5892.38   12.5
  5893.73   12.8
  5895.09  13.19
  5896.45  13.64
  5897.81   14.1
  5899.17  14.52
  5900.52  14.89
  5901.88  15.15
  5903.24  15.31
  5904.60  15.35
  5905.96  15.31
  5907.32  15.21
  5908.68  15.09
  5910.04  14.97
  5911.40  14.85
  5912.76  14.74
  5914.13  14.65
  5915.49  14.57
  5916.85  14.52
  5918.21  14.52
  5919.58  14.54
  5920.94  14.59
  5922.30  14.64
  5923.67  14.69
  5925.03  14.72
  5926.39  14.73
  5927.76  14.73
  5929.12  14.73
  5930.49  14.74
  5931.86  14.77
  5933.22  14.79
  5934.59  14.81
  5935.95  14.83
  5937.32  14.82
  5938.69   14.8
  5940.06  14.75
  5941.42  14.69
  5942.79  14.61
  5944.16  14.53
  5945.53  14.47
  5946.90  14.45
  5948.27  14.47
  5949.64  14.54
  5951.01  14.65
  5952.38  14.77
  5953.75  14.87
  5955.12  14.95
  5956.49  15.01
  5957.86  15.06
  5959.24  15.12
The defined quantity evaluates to 2.2 Angstrom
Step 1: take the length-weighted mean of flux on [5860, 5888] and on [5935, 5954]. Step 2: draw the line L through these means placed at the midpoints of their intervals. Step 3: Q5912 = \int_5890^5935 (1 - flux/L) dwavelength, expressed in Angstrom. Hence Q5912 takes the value 0.4 Angstrom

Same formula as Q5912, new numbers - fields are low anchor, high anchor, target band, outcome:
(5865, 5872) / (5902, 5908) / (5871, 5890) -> 1.5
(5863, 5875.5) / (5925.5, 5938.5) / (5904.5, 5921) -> 0.1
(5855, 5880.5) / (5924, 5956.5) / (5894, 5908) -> 0.2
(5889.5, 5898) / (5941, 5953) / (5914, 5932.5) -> -1.1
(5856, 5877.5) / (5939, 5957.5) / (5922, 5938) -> 0.0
